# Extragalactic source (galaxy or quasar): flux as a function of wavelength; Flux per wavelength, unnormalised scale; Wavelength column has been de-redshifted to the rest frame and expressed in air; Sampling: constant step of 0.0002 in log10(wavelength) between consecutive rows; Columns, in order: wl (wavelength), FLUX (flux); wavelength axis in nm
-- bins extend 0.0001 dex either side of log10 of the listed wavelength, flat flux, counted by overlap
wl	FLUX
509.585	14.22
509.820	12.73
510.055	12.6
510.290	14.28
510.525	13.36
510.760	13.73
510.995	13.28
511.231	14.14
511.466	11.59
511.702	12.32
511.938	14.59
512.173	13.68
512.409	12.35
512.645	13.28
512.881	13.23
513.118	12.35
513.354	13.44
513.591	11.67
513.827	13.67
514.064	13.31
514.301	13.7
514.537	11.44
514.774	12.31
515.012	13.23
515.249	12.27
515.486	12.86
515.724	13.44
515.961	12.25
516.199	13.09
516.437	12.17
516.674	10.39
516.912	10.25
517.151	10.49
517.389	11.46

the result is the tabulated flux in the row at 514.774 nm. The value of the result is 12.31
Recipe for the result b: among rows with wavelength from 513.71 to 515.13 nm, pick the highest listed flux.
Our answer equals 13.7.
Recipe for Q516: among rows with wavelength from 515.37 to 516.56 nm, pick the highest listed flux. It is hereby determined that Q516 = 13.44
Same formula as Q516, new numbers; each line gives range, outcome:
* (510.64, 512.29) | 14.59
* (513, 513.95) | 13.67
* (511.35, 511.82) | 12.32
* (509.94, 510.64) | 14.28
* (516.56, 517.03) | 10.39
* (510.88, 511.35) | 14.14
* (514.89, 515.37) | 13.23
